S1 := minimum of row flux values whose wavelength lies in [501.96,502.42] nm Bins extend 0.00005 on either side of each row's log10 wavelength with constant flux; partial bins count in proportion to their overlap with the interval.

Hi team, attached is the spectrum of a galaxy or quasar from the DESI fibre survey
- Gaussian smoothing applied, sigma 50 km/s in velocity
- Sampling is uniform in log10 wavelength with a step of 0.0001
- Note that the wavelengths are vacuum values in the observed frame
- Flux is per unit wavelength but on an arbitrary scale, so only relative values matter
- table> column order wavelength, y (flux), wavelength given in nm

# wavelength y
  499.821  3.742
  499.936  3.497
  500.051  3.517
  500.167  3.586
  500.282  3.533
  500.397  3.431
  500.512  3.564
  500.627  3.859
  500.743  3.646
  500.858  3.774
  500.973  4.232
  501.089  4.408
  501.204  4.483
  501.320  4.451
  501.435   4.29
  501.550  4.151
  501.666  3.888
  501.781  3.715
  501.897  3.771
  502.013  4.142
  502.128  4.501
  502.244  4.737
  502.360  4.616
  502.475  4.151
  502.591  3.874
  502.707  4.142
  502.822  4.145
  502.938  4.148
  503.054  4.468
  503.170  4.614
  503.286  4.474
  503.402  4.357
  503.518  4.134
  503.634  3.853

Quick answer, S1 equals 4.142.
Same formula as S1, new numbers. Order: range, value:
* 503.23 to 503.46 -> 4.357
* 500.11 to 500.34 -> 3.533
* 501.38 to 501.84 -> 3.715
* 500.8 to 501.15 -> 3.774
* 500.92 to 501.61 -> 4.151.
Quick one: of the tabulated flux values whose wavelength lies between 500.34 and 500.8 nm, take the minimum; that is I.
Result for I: 3.431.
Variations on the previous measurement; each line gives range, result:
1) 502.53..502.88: 3.874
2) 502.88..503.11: 4.148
